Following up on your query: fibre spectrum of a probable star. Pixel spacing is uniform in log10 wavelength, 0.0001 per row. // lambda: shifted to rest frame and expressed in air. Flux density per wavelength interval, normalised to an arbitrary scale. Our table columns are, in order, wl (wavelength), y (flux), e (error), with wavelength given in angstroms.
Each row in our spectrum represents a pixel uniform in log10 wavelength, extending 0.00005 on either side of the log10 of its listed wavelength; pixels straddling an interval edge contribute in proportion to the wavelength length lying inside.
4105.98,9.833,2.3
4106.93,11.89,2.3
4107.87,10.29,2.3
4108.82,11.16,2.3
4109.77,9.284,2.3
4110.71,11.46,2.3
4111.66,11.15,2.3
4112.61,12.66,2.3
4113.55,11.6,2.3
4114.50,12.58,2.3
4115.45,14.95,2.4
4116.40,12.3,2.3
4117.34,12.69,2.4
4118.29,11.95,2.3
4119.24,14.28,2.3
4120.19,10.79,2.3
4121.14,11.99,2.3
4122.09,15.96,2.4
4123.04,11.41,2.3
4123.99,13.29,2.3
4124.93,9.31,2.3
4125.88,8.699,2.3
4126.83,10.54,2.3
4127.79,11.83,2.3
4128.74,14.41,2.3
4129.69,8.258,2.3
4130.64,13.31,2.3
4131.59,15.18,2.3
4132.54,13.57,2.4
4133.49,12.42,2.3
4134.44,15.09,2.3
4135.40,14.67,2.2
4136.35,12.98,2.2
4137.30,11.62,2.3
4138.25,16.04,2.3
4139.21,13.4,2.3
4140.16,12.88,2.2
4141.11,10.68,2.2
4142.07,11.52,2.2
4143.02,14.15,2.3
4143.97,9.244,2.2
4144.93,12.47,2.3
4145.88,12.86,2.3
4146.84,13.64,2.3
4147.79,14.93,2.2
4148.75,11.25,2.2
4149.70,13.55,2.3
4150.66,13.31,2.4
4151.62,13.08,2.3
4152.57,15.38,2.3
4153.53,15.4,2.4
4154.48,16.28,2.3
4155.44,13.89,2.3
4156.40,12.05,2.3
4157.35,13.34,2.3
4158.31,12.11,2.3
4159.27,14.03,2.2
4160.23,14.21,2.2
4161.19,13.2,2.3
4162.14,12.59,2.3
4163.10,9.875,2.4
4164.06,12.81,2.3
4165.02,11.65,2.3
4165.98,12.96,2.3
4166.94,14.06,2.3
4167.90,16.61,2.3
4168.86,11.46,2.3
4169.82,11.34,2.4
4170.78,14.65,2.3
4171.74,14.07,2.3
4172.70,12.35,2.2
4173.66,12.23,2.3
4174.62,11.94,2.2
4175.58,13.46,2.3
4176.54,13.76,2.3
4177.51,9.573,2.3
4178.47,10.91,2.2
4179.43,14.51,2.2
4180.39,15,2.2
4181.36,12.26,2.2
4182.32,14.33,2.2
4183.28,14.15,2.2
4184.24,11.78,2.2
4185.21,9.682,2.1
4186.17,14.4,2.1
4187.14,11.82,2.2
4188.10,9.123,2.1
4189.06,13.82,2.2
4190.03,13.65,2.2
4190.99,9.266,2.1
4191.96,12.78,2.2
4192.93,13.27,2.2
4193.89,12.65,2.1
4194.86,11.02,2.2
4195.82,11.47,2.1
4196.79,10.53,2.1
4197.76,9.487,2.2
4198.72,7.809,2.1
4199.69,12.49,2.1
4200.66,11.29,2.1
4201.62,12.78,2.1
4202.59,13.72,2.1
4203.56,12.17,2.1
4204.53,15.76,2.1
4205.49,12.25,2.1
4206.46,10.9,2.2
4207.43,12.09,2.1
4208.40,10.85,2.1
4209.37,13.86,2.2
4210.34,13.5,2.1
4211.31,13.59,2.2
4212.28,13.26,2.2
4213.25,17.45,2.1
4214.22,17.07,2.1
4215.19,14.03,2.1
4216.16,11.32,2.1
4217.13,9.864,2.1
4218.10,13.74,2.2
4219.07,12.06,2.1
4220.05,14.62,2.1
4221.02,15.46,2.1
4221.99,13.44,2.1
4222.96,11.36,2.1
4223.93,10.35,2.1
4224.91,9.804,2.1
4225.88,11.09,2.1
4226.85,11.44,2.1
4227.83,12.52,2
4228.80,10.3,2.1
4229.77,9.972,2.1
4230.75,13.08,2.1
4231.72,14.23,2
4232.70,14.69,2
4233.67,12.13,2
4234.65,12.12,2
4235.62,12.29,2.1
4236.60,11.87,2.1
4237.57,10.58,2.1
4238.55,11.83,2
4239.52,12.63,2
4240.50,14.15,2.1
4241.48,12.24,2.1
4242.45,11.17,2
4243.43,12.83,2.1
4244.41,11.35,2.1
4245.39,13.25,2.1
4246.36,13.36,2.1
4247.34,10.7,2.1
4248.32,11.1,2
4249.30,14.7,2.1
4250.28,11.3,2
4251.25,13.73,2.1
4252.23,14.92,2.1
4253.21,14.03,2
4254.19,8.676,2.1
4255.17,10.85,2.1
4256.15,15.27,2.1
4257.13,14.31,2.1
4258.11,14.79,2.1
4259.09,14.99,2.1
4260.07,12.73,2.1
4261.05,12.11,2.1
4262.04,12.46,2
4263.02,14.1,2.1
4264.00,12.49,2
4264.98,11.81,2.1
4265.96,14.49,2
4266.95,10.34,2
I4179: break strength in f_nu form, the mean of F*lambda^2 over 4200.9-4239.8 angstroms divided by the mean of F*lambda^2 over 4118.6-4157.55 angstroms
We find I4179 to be 1.02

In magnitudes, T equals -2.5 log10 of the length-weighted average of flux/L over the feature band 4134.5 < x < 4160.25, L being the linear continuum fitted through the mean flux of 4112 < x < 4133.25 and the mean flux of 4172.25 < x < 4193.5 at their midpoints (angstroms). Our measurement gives -0.08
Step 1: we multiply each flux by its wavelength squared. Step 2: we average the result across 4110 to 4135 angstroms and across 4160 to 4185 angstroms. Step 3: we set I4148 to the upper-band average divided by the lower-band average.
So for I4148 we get 1.1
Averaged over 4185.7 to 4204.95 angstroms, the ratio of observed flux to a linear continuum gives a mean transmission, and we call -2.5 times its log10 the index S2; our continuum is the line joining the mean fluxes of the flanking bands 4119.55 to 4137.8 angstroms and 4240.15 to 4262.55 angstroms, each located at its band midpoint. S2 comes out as 0.06 mag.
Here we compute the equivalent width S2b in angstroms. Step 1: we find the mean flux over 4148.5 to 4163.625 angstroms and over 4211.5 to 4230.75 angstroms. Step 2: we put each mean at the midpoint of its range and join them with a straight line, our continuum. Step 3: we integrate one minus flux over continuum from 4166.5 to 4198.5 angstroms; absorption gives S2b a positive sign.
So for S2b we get 1.6 angstroms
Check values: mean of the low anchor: 13.4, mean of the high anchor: 12.6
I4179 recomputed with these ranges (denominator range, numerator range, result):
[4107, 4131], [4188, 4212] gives 1.06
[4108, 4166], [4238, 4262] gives 1.06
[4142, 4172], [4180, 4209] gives 0.93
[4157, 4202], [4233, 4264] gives 1.06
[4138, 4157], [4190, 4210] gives 0.92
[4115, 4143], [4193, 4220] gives 1.03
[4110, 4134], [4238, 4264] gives 1.11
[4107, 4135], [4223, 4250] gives 1.05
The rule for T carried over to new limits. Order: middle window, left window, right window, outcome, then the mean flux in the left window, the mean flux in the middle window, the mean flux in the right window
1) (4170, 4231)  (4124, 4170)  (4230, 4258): 0.03 mag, 12.9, 12.4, 12.6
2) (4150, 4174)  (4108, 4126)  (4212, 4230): -0.09 mag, 12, 13.3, 12.6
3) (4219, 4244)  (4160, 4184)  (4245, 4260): 0.07 mag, 12.9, 12.2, 13.1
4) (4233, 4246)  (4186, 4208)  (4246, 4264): 0.04 mag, 11.9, 12.2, 13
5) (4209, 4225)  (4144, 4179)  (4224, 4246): -0.09 mag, 13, 13.3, 12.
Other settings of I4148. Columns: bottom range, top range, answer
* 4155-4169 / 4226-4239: 0.96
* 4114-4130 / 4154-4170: 1.11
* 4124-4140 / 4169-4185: 1.04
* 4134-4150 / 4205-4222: 1.06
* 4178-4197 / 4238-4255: 1.04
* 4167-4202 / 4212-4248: 1.04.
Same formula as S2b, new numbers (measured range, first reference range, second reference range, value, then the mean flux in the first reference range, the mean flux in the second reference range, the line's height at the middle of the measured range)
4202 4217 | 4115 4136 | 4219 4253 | -1.1 angstroms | 12.6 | 12.4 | 12.4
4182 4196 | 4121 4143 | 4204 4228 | 0.6 angstroms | 12.6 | 12.9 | 12.8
